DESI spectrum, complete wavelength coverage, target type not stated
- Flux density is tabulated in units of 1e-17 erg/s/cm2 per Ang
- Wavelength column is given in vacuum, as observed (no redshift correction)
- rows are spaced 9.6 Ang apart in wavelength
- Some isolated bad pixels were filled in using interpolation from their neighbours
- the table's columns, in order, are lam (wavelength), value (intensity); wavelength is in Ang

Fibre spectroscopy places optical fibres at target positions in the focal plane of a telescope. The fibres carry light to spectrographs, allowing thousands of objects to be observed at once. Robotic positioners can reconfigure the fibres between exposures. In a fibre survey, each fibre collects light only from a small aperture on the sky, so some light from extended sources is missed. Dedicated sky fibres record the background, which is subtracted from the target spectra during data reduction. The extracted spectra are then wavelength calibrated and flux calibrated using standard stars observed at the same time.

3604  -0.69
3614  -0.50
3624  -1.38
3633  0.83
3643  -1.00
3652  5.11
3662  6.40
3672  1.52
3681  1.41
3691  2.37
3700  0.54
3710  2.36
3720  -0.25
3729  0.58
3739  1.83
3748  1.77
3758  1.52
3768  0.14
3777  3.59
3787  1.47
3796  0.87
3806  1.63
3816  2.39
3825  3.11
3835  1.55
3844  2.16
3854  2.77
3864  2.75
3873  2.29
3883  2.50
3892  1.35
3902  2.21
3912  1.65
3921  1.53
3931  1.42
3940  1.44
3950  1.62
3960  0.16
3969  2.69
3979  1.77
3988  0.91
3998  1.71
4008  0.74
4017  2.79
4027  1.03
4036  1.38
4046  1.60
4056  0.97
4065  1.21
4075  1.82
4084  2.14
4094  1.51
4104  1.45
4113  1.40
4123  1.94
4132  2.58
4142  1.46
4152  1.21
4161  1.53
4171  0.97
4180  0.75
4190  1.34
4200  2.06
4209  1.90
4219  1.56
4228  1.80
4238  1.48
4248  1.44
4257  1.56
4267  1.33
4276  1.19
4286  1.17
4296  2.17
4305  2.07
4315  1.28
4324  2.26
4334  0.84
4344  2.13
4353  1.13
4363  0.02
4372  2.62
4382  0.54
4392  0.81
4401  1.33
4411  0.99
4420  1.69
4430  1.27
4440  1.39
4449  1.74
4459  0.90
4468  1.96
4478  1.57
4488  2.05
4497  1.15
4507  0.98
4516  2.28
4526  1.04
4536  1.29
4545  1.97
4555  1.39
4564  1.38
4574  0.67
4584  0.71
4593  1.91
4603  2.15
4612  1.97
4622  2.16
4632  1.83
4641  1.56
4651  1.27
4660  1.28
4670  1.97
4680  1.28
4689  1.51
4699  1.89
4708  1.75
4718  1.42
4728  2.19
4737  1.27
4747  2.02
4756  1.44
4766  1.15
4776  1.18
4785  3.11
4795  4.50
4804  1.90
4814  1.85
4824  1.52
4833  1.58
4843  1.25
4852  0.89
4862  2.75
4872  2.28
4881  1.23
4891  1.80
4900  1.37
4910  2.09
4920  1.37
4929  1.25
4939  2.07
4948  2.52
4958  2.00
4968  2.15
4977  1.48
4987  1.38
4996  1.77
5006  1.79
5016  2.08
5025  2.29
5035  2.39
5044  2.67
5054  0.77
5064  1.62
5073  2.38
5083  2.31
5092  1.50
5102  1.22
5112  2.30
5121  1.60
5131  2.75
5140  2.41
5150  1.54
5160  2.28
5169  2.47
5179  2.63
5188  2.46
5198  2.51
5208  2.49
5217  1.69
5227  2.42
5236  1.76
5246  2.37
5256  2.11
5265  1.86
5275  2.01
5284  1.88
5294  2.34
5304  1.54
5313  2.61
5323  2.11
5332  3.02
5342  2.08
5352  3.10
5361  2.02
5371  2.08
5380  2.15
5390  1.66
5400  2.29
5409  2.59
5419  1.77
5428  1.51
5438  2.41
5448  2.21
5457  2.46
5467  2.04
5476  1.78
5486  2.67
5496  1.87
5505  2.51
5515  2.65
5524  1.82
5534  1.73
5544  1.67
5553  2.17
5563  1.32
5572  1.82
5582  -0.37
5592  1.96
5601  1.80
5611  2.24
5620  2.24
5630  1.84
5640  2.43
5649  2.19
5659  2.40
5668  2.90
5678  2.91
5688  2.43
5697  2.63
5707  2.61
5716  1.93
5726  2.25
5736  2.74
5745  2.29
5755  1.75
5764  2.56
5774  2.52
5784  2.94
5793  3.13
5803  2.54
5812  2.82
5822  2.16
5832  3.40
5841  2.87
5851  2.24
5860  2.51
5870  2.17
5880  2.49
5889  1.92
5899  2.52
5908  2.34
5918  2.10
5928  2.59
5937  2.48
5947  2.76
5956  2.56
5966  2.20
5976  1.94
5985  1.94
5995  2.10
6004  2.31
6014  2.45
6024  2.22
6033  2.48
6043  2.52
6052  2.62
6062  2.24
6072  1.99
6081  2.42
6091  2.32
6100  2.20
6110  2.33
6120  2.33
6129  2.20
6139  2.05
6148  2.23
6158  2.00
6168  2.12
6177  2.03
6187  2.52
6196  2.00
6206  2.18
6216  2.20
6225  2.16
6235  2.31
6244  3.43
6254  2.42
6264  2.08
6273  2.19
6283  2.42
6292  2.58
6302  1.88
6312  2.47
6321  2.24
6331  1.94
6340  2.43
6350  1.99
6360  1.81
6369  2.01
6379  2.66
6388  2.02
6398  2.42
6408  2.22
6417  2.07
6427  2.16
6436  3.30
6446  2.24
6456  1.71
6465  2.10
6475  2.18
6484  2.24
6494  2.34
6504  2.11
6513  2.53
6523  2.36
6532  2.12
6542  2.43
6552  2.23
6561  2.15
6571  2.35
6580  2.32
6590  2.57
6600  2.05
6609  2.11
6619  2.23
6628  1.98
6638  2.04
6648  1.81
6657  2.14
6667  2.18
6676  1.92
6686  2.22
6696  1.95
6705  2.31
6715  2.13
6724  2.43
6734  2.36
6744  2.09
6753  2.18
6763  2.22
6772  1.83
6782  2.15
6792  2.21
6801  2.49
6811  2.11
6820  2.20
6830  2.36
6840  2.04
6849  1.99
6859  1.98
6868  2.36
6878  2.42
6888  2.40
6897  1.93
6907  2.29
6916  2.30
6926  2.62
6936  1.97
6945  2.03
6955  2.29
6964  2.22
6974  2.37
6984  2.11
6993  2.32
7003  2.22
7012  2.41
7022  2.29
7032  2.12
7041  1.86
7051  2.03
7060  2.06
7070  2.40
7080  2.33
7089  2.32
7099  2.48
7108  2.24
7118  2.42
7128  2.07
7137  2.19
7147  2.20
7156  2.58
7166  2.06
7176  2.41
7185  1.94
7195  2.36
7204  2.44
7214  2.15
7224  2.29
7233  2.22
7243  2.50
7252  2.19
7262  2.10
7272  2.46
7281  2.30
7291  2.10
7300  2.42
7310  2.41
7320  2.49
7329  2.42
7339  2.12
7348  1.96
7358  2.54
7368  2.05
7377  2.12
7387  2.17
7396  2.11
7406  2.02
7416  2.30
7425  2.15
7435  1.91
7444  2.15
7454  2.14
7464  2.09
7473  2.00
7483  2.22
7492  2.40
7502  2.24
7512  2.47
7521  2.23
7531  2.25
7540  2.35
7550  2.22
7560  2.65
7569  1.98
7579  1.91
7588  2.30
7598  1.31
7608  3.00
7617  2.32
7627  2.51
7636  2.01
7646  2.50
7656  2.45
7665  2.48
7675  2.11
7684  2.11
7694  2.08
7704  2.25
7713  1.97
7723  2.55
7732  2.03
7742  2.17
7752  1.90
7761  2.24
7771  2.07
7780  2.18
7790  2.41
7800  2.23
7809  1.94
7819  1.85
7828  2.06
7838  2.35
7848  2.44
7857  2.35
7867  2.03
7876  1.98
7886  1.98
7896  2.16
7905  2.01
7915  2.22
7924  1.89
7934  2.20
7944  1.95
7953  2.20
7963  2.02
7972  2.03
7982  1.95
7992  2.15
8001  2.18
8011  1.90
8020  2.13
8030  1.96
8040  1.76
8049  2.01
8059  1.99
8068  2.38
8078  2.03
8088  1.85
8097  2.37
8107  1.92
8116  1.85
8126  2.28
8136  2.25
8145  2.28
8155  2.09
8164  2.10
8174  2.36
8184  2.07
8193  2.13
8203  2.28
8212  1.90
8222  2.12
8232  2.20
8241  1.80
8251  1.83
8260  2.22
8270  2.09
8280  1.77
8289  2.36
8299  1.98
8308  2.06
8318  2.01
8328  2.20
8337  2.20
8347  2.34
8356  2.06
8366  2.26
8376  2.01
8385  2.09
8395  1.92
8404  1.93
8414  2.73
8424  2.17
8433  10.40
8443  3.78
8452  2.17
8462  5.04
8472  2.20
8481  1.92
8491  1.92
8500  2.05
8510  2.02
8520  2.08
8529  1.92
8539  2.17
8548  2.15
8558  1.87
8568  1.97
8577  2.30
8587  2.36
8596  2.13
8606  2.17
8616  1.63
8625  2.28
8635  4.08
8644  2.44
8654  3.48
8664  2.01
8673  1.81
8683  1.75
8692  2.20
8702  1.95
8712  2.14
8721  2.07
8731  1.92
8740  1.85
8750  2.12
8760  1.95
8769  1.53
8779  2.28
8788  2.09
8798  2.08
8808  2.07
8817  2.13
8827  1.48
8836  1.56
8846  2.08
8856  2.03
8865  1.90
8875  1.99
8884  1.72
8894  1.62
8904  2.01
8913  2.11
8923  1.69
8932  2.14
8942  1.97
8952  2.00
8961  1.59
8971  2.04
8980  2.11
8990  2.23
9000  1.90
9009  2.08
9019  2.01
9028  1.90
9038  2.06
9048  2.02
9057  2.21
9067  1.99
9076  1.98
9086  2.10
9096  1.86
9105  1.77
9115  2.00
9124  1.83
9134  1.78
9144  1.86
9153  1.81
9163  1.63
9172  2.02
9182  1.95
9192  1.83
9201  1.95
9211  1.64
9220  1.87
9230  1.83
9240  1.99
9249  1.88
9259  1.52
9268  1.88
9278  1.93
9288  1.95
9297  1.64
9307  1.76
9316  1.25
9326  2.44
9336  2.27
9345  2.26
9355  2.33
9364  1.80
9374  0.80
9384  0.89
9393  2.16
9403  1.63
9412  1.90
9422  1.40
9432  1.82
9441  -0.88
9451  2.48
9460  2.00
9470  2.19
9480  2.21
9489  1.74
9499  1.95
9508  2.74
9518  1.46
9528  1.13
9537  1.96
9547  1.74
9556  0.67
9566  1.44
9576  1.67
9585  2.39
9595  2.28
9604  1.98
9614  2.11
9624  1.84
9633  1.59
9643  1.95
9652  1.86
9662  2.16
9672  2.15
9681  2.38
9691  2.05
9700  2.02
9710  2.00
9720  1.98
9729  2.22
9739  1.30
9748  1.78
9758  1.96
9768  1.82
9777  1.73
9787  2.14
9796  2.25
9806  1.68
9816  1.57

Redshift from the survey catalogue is 0.285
